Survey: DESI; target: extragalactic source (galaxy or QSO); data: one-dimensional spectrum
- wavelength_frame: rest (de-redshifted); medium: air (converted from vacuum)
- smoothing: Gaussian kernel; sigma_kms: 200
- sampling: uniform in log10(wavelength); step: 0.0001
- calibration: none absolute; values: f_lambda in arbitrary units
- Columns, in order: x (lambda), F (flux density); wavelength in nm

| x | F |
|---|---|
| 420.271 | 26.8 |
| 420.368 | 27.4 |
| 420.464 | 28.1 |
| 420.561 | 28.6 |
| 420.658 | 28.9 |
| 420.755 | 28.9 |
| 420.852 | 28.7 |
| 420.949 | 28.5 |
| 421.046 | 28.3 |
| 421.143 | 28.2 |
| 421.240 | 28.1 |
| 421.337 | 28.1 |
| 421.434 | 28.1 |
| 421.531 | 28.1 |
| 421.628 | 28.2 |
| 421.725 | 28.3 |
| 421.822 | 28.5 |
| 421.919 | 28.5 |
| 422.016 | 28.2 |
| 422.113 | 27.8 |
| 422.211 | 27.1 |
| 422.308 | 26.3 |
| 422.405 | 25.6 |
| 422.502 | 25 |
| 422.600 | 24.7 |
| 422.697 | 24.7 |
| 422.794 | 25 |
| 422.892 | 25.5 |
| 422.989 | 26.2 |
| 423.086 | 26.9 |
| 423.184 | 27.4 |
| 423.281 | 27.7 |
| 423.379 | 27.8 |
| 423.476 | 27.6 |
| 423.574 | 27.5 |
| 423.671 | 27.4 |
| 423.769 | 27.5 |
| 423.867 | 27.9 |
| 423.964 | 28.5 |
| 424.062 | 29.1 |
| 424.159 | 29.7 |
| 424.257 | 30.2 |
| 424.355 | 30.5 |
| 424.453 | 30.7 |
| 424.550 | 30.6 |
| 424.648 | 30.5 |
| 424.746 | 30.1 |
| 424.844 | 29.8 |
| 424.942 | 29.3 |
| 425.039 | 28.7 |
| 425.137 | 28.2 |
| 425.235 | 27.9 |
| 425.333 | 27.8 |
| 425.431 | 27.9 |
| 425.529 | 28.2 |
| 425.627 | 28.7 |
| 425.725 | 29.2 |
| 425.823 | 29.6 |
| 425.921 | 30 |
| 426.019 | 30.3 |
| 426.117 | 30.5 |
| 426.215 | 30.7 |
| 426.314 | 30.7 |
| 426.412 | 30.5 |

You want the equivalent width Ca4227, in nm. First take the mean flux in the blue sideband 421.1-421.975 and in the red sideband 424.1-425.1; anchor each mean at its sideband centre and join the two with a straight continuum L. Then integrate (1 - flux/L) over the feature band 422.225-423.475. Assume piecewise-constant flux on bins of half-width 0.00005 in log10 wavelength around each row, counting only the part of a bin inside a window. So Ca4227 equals 0.12 nm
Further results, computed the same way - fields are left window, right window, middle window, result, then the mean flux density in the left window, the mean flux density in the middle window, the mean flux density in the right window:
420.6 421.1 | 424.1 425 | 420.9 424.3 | 0.21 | 28.6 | 27.5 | 30.1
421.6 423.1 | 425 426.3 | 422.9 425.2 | -0.06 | 26.6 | 28.6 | 29.1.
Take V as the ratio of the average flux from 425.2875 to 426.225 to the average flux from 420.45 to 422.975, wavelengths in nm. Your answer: 1.1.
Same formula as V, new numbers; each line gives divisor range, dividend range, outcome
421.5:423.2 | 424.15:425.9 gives 1.10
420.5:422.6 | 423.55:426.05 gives 1.05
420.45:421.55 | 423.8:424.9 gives 1.05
